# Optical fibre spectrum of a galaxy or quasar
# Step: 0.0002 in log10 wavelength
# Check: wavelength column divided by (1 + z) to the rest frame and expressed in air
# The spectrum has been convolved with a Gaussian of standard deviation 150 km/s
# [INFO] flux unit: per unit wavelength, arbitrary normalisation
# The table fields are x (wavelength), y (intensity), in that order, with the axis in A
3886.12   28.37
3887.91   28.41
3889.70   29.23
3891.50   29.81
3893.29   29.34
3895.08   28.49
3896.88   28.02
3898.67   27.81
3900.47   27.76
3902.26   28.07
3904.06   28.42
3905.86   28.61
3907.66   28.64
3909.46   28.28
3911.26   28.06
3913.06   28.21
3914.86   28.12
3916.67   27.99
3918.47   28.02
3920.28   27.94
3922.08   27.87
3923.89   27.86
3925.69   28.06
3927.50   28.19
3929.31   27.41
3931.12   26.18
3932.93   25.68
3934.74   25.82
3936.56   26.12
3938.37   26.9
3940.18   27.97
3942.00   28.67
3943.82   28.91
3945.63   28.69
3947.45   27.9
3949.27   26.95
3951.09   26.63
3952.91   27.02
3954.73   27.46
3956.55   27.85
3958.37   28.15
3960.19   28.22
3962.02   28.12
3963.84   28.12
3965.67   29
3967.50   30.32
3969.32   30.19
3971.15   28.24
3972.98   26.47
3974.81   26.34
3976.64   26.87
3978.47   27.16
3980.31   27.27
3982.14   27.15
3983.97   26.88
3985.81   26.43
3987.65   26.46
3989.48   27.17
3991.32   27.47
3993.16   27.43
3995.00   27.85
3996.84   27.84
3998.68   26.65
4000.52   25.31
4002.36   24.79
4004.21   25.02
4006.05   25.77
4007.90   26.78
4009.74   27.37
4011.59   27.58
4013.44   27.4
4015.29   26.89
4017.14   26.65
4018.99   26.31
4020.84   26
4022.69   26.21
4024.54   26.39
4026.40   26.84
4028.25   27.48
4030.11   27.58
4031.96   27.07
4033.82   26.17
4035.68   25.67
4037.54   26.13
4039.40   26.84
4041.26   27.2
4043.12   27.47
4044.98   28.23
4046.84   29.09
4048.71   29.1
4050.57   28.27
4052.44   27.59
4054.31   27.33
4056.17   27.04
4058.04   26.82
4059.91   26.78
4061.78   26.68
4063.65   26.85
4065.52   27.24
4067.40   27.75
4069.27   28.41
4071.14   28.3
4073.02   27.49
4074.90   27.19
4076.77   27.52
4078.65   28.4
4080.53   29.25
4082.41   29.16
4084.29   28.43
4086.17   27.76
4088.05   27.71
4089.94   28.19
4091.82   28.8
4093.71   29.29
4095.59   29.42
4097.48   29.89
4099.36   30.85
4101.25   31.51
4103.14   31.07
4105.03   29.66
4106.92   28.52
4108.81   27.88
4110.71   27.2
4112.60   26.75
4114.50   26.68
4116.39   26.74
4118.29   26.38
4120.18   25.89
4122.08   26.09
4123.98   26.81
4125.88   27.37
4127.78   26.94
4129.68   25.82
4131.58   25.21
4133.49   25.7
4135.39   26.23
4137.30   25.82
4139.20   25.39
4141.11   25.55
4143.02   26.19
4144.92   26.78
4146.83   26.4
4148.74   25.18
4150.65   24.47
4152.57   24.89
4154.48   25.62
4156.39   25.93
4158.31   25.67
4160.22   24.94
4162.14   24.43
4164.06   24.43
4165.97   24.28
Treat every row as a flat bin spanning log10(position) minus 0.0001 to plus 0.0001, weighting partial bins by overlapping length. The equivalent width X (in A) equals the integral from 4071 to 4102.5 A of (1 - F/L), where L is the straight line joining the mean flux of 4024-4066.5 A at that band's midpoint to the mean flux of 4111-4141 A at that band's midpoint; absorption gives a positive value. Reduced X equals -2.5 A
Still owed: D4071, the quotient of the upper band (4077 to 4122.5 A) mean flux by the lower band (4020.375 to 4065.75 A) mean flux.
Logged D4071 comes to 1.05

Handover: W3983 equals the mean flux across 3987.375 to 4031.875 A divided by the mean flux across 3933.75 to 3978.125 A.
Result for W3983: 0.96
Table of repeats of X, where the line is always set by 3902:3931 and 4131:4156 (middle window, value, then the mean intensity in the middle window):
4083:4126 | -3.6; 28.2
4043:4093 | -2.7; 27.9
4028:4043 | 0.0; 26.8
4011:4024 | 0.1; 26.7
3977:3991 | 0.2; 26.9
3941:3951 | -0.1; 28.1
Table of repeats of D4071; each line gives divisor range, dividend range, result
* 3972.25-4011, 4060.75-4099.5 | 1.06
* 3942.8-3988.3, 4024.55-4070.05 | 0.98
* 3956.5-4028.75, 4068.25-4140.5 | 1.02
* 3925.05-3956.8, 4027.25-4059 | 1.00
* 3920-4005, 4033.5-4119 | 1.02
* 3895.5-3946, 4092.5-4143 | 0.99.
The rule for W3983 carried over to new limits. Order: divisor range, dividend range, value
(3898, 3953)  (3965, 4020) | 0.98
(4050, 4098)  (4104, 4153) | 0.94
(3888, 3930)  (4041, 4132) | 0.99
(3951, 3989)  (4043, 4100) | 1.02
